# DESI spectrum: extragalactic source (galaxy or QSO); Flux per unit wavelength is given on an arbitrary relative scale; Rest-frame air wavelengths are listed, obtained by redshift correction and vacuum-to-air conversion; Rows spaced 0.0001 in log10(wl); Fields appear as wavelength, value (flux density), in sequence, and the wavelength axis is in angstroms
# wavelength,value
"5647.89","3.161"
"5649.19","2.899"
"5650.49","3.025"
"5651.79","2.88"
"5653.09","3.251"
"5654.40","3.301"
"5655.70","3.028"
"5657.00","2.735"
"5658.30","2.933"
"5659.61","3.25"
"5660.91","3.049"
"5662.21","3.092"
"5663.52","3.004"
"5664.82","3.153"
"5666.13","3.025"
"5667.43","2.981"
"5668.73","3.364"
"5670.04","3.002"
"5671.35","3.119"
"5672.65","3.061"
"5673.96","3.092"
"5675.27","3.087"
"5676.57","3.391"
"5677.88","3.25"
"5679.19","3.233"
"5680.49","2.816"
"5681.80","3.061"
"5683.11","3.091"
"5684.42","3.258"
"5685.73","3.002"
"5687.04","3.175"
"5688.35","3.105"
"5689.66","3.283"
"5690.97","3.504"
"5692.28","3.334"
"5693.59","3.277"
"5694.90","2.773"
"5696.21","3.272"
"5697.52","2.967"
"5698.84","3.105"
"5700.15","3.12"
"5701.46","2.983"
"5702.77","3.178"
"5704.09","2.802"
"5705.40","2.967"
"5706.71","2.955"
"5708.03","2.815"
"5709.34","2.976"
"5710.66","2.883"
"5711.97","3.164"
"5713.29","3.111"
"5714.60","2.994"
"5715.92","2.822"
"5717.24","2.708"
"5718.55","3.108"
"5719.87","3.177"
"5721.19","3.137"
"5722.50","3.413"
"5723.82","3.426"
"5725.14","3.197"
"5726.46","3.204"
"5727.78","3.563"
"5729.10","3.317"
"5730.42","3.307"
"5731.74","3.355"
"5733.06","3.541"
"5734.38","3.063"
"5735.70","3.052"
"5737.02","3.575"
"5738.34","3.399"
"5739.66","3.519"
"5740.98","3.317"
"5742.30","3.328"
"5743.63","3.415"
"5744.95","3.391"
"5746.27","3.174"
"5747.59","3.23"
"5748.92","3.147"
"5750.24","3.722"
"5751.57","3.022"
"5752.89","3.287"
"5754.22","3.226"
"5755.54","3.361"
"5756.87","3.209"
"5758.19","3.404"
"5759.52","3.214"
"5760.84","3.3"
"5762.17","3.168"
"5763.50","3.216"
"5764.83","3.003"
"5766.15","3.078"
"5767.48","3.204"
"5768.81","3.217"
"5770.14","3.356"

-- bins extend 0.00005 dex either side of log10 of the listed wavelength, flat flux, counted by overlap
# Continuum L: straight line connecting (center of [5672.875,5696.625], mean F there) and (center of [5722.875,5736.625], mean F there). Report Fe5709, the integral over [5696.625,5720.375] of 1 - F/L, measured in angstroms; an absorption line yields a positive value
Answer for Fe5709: 1.8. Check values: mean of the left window 3.16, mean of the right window 3.31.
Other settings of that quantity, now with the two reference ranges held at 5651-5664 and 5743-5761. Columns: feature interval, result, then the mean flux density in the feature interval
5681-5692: -0.2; 3.18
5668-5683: -0.2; 3.13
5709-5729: 0.5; 3.13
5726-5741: -0.5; 3.36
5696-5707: 0.5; 3.03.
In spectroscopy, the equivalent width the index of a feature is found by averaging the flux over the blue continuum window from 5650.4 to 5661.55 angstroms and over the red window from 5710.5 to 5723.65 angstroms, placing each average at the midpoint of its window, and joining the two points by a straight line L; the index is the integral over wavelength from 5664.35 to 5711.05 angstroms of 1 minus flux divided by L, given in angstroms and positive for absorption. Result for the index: -0.5 angstroms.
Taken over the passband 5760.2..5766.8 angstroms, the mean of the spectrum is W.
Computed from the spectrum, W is 3.15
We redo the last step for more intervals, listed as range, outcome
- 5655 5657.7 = 2.9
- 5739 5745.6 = 3.39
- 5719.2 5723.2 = 3.24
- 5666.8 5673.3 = 3.11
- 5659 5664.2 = 3.1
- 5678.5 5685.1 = 3.09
